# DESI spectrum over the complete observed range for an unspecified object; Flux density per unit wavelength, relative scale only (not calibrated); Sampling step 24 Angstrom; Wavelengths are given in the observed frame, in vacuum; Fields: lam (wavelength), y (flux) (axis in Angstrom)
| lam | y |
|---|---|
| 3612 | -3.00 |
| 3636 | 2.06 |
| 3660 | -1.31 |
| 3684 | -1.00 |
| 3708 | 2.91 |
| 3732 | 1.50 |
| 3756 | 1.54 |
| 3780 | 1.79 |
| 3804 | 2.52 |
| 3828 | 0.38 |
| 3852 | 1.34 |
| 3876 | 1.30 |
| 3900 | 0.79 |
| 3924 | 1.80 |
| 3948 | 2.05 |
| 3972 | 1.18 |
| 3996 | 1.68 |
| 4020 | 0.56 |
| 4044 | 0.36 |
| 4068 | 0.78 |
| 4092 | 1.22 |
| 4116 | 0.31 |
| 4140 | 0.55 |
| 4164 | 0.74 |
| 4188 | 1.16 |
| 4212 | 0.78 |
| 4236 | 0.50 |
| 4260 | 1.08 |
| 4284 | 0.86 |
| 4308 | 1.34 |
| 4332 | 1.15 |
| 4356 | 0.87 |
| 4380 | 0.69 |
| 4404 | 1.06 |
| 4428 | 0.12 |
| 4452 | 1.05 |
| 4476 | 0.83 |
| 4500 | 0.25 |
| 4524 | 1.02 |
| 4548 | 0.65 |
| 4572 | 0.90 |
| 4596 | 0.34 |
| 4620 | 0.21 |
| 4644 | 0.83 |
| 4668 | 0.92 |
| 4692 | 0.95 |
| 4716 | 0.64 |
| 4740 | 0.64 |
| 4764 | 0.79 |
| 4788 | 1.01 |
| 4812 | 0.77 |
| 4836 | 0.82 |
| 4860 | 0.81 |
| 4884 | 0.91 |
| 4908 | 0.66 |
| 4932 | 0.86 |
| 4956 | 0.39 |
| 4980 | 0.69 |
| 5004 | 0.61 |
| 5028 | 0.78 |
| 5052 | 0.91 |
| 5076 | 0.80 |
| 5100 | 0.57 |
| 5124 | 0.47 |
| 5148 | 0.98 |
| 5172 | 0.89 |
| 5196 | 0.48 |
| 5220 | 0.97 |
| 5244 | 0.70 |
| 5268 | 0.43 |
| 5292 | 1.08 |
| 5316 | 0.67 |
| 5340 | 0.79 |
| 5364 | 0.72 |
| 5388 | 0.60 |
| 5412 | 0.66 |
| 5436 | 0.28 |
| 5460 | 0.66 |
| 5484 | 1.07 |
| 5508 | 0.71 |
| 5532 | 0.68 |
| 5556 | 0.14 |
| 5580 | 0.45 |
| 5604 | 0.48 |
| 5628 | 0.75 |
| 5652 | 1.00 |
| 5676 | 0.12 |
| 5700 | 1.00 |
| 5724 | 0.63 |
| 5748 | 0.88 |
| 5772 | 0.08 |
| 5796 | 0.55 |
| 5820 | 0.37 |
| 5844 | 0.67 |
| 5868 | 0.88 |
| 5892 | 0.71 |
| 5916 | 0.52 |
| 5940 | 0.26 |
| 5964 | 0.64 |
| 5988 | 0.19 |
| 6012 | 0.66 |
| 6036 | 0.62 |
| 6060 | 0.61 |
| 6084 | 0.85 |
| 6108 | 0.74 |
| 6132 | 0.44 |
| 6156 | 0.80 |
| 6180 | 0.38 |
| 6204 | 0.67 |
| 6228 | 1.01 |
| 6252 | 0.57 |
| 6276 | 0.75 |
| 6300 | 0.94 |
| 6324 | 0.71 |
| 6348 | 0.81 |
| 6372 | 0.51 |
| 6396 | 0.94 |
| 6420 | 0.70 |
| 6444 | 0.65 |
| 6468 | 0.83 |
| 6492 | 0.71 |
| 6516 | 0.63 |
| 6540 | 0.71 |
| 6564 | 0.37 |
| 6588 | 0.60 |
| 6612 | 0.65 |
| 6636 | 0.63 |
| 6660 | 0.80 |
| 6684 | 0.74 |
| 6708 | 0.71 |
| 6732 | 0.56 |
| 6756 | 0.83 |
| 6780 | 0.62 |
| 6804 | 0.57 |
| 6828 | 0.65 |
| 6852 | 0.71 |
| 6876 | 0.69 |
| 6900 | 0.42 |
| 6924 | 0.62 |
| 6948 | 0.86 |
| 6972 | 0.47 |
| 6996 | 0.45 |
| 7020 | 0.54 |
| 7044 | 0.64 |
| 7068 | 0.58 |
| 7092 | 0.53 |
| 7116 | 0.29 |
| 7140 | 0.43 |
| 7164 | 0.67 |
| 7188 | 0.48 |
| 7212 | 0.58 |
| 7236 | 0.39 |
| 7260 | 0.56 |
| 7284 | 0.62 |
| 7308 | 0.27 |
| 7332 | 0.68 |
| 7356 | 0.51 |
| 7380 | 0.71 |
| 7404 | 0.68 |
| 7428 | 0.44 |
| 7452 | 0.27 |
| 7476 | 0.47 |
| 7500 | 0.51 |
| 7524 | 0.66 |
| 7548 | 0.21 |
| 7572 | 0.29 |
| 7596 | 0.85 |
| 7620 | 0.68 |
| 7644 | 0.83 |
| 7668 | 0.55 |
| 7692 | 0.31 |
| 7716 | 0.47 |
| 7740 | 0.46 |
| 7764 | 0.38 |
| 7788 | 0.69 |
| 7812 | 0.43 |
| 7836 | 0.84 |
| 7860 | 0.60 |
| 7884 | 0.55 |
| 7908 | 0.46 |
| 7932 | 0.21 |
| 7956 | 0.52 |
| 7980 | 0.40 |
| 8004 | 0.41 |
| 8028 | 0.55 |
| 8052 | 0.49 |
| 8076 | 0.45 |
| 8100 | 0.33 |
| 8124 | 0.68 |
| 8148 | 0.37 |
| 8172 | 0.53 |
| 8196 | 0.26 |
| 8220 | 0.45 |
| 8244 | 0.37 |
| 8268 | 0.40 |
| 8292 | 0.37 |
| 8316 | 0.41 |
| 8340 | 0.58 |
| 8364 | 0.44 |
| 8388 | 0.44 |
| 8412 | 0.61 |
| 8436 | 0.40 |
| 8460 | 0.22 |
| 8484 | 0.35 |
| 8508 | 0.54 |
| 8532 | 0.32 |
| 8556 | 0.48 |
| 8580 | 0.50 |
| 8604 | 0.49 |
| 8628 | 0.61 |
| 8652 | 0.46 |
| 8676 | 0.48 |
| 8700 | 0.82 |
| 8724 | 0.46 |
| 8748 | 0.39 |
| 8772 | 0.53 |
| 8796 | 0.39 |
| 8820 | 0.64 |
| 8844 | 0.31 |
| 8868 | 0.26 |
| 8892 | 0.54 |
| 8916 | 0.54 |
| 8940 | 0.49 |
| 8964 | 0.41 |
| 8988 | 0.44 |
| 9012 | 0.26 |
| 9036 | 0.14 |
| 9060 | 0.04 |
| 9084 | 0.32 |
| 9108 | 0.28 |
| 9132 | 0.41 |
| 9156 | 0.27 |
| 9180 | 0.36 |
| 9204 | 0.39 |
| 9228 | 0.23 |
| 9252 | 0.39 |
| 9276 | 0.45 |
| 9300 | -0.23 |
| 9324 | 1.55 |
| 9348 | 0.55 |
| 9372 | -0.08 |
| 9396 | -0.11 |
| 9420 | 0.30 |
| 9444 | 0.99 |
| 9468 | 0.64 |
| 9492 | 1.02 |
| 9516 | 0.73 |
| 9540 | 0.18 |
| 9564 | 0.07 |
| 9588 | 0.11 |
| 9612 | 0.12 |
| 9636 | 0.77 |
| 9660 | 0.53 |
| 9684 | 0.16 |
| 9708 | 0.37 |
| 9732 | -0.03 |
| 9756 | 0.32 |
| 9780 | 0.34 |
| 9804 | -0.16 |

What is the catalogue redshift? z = 0.737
